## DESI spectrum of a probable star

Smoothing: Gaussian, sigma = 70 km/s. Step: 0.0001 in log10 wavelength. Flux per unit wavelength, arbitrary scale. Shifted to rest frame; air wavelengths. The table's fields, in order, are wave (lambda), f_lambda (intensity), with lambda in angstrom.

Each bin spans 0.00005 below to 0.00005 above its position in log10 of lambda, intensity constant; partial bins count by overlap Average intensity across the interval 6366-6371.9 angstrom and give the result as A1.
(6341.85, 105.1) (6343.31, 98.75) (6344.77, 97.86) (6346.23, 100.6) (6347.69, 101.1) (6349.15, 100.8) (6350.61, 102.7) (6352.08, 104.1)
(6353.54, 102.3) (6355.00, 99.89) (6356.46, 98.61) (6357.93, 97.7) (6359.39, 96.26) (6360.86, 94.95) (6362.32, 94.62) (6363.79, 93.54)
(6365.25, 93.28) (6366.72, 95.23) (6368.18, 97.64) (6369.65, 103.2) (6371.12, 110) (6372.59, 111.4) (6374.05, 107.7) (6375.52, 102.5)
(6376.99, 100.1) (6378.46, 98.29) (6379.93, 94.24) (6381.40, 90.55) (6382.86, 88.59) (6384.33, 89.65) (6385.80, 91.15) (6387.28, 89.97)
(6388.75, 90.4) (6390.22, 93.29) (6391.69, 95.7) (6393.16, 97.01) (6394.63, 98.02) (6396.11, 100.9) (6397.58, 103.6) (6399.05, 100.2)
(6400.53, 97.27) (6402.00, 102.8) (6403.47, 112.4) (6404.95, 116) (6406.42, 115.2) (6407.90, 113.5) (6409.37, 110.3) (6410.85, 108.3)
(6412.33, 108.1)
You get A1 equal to 102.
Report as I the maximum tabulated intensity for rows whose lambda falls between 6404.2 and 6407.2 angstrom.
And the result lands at 116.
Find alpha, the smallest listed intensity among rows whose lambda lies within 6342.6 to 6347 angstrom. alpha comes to 97.86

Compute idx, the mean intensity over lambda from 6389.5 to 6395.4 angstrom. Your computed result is 96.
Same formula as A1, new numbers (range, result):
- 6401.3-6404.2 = 108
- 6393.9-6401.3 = 100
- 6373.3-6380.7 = 101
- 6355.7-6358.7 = 98.2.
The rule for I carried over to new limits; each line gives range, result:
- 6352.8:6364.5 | 102.3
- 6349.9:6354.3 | 104.1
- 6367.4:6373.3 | 111.4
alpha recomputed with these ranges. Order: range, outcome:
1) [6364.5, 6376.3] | 93.28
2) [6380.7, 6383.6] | 88.59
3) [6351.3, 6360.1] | 96.26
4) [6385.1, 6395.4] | 89.97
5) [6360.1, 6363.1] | 94.62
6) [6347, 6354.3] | 100.8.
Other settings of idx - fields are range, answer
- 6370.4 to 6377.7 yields 106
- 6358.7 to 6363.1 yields 95.1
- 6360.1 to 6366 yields 94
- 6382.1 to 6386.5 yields 90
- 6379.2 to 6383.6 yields 91.3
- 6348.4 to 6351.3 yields 102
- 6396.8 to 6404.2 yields 103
